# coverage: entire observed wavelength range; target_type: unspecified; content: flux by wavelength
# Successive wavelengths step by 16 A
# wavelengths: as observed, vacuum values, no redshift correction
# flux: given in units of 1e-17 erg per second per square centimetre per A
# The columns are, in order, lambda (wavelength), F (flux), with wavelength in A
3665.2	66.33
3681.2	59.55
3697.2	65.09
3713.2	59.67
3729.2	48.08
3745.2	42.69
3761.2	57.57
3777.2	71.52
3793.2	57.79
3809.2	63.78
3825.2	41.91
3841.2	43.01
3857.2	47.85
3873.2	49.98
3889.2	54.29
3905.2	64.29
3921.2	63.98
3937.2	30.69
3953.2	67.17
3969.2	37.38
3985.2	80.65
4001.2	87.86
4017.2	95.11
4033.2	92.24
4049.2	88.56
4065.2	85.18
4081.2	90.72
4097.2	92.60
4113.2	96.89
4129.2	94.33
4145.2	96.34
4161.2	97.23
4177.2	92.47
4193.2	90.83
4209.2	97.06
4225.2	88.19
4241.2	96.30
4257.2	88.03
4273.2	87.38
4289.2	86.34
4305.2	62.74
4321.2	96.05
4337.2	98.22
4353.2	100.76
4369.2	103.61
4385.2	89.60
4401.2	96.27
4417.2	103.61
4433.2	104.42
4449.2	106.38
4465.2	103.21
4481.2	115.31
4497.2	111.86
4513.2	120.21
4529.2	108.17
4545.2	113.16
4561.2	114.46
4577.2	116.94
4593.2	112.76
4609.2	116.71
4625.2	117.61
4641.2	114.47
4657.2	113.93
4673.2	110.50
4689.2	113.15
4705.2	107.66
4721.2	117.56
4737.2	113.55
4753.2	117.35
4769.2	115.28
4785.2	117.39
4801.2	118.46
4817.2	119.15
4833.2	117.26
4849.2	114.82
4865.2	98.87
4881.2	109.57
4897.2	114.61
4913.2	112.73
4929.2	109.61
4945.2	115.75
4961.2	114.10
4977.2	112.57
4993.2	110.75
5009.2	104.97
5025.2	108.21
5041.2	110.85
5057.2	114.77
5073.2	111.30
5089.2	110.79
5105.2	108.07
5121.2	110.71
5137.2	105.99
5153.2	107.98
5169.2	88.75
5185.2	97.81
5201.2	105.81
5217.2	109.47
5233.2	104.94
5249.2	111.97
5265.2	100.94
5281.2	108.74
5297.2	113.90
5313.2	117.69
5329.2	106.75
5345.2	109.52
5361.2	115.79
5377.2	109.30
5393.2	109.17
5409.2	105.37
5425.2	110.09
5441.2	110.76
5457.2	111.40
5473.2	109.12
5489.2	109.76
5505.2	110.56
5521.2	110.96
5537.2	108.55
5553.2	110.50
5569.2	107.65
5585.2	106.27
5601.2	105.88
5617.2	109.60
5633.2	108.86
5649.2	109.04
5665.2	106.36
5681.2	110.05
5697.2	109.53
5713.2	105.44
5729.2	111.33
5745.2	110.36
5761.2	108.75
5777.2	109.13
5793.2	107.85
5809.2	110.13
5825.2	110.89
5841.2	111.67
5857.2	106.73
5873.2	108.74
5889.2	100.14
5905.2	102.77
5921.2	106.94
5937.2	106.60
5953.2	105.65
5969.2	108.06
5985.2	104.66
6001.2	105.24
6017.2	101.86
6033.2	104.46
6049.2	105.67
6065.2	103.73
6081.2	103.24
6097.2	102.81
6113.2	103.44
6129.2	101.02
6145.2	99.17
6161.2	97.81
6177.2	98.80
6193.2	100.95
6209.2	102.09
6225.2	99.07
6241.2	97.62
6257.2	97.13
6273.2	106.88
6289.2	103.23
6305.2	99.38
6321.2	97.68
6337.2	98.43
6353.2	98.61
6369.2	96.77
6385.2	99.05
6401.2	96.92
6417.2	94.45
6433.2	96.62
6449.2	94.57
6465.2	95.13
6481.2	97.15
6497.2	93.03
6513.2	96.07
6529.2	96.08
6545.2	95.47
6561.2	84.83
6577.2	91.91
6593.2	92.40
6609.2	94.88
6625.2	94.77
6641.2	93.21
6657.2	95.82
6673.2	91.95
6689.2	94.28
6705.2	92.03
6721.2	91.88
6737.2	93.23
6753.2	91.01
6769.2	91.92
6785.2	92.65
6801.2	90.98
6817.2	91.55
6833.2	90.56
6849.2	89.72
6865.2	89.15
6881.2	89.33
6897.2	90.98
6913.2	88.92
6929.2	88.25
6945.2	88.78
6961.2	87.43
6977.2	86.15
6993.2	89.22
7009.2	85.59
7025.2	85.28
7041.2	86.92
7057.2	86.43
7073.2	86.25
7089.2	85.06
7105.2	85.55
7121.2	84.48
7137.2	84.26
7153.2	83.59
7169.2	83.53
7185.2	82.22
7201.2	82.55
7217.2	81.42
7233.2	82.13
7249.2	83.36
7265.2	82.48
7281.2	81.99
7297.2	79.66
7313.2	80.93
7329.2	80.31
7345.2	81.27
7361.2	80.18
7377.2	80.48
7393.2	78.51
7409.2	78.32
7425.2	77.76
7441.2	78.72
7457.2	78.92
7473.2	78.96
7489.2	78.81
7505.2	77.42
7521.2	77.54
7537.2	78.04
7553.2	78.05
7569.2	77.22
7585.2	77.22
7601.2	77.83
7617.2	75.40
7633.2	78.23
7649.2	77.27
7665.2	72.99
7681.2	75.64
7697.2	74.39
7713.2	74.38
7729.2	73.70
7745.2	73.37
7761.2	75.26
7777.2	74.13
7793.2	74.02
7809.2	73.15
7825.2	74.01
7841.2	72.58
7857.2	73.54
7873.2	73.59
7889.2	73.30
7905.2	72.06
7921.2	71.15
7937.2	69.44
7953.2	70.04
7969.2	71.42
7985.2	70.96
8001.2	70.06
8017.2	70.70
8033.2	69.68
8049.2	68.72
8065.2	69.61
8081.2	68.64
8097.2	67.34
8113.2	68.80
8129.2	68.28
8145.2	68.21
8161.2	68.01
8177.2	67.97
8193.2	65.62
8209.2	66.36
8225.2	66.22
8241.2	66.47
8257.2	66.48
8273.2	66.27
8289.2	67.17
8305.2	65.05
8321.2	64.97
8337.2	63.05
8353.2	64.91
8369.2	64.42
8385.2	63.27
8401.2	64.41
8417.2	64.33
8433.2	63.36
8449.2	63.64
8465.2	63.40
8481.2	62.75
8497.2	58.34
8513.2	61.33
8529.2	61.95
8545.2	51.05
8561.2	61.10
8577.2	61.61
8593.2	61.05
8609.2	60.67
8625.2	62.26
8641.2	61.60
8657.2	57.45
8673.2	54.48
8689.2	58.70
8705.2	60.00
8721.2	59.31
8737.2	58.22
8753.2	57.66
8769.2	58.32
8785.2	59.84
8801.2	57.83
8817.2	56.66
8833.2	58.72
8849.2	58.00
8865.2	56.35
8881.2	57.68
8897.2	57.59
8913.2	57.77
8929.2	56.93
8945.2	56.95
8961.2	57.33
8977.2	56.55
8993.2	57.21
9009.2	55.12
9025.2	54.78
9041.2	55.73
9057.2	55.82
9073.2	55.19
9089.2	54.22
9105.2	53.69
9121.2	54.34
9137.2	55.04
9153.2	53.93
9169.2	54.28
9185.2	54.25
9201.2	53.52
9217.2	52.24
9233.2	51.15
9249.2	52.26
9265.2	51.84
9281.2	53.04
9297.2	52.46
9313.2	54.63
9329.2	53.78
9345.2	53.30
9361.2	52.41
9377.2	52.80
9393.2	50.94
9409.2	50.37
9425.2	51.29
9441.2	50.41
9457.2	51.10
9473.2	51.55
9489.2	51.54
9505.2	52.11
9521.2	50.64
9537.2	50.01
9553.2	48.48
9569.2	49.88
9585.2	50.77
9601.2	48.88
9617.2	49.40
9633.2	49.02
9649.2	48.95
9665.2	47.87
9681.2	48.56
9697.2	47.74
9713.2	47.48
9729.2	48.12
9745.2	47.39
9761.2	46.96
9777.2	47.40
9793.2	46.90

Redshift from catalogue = 0.00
